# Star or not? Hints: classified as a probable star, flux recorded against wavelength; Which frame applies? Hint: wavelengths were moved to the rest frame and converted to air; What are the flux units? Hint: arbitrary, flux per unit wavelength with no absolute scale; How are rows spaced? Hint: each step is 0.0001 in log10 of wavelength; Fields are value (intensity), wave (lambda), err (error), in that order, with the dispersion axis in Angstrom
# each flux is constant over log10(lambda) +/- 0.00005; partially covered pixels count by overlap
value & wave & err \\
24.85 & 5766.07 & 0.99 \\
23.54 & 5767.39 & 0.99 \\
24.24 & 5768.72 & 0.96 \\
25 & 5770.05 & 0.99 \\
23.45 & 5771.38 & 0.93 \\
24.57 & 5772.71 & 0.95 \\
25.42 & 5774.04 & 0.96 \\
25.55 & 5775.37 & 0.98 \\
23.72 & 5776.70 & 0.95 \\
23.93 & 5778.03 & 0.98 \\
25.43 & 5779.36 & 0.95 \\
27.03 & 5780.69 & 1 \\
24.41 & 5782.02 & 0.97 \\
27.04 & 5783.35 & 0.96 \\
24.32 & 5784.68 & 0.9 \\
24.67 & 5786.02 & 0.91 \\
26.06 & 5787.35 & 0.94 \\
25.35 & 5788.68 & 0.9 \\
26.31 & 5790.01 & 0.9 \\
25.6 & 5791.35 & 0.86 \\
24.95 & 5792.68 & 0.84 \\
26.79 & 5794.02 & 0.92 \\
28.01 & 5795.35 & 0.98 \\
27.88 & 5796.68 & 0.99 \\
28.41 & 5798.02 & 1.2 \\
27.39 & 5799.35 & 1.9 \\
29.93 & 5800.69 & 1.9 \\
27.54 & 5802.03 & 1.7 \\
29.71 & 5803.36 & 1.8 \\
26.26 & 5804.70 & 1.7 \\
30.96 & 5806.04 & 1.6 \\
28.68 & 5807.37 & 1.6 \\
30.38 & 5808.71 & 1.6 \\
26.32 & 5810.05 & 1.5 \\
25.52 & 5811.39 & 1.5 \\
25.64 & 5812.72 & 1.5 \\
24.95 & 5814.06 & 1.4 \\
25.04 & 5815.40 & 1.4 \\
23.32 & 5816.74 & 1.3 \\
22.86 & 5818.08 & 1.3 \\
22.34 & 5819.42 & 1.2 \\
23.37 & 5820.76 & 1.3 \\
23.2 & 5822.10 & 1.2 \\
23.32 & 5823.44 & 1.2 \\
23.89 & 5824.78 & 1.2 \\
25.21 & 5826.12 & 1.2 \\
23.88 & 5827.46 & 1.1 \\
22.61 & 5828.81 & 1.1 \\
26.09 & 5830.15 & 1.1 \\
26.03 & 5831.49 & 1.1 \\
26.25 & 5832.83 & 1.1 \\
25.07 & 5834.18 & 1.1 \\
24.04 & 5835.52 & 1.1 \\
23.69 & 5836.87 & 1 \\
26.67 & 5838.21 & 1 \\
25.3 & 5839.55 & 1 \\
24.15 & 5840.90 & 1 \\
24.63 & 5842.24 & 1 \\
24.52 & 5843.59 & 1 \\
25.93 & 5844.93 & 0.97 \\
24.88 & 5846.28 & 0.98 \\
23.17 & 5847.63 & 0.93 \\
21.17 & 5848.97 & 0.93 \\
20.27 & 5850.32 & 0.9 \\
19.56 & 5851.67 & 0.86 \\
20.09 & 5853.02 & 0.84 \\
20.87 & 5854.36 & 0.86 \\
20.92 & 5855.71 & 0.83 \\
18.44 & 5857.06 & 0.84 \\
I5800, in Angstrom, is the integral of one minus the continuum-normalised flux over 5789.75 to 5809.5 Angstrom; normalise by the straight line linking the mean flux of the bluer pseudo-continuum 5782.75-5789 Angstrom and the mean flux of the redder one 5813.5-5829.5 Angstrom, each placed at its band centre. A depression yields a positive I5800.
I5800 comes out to -2.54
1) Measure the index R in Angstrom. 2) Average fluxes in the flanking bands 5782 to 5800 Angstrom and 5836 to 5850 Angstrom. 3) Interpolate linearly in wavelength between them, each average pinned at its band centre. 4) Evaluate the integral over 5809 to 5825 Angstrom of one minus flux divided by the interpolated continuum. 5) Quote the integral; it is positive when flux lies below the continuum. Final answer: 0.6 Angstrom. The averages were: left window 26.3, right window 24.3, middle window 24.3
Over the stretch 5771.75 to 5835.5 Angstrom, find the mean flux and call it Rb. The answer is 25.7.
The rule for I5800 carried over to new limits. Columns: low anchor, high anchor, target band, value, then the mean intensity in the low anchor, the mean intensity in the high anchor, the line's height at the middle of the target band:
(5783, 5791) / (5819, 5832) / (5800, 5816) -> -1.9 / 25.6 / 24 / 24.7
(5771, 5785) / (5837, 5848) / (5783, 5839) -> -1.9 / 25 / 24.9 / 25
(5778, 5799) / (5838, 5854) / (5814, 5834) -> 0.1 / 26.1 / 23.2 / 24.3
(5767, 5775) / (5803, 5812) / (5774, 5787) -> 0.1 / 24.4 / 28.2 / 25.4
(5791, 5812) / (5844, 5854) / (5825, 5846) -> -1.0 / 27.8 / 22.2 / 23.8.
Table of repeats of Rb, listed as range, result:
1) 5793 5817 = 27.4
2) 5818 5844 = 24.4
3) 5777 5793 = 25.4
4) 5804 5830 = 25.2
